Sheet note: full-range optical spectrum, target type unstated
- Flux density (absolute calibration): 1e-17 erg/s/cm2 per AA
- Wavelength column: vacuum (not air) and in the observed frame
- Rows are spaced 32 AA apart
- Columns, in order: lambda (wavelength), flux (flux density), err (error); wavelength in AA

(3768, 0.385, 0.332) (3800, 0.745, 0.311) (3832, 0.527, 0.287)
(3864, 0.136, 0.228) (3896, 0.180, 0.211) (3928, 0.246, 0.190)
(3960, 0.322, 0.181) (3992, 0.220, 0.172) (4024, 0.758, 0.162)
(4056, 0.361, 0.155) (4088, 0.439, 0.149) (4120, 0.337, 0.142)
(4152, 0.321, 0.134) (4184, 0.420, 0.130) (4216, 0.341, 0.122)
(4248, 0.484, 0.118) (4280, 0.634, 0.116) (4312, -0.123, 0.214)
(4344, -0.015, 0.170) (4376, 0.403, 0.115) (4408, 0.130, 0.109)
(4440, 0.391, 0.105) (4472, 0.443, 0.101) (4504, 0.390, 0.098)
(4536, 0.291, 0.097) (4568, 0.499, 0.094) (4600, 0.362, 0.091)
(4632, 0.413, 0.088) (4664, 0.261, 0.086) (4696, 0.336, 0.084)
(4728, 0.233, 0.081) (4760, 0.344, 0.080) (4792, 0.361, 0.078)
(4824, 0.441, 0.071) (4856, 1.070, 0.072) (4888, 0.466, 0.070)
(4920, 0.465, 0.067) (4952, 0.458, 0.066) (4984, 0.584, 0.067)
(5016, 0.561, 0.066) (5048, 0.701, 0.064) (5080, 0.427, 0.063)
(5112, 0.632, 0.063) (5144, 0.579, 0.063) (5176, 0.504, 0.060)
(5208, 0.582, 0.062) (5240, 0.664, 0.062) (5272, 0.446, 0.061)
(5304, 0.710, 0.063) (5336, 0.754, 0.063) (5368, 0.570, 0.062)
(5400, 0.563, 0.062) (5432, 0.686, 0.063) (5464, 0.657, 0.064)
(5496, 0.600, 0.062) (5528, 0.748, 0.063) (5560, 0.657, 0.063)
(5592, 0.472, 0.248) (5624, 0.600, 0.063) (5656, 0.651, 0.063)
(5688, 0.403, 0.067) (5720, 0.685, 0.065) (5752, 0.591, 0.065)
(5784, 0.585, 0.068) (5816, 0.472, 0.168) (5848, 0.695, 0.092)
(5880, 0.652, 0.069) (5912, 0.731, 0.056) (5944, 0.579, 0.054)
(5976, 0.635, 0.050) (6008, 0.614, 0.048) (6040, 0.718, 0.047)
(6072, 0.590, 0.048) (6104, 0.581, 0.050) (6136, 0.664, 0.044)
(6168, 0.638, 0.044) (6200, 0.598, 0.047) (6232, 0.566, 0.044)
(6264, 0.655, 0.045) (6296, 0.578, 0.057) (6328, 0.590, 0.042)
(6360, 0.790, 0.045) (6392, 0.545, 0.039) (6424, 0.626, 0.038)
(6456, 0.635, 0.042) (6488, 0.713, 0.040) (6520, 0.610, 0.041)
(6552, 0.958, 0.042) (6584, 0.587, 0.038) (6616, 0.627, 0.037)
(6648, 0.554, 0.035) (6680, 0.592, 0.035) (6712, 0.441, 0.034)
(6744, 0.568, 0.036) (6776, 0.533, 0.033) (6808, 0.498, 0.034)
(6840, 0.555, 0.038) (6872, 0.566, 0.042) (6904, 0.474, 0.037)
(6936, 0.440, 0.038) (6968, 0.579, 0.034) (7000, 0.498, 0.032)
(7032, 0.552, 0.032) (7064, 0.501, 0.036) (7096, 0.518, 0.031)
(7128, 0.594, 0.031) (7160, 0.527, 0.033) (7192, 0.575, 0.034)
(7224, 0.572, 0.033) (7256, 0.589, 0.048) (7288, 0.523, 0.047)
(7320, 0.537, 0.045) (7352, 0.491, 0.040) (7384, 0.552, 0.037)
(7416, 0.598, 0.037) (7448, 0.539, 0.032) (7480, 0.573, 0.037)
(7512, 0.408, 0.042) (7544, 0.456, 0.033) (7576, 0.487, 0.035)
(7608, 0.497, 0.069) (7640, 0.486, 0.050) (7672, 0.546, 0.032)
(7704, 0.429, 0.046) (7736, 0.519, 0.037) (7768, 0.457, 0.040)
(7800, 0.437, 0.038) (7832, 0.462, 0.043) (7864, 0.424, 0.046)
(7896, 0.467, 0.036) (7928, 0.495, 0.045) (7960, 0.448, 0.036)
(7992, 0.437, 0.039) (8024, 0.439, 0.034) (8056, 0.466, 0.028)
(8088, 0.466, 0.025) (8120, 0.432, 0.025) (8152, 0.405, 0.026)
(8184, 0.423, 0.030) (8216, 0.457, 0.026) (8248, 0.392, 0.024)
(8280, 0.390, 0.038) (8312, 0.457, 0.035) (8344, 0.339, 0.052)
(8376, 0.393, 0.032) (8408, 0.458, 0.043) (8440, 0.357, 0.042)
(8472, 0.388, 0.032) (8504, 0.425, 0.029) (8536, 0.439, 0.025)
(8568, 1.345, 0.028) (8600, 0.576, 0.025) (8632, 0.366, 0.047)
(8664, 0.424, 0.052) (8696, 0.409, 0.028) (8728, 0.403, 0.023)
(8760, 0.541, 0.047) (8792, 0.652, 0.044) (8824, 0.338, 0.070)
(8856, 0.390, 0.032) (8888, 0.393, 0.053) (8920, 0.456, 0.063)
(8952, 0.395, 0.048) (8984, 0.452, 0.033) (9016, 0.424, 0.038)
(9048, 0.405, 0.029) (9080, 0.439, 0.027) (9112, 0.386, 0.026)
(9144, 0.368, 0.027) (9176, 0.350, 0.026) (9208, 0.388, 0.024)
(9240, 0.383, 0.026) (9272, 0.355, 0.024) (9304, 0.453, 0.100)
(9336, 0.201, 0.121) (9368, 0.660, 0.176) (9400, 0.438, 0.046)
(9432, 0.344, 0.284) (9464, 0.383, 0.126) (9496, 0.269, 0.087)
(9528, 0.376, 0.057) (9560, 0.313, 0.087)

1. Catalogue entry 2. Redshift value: 0.31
